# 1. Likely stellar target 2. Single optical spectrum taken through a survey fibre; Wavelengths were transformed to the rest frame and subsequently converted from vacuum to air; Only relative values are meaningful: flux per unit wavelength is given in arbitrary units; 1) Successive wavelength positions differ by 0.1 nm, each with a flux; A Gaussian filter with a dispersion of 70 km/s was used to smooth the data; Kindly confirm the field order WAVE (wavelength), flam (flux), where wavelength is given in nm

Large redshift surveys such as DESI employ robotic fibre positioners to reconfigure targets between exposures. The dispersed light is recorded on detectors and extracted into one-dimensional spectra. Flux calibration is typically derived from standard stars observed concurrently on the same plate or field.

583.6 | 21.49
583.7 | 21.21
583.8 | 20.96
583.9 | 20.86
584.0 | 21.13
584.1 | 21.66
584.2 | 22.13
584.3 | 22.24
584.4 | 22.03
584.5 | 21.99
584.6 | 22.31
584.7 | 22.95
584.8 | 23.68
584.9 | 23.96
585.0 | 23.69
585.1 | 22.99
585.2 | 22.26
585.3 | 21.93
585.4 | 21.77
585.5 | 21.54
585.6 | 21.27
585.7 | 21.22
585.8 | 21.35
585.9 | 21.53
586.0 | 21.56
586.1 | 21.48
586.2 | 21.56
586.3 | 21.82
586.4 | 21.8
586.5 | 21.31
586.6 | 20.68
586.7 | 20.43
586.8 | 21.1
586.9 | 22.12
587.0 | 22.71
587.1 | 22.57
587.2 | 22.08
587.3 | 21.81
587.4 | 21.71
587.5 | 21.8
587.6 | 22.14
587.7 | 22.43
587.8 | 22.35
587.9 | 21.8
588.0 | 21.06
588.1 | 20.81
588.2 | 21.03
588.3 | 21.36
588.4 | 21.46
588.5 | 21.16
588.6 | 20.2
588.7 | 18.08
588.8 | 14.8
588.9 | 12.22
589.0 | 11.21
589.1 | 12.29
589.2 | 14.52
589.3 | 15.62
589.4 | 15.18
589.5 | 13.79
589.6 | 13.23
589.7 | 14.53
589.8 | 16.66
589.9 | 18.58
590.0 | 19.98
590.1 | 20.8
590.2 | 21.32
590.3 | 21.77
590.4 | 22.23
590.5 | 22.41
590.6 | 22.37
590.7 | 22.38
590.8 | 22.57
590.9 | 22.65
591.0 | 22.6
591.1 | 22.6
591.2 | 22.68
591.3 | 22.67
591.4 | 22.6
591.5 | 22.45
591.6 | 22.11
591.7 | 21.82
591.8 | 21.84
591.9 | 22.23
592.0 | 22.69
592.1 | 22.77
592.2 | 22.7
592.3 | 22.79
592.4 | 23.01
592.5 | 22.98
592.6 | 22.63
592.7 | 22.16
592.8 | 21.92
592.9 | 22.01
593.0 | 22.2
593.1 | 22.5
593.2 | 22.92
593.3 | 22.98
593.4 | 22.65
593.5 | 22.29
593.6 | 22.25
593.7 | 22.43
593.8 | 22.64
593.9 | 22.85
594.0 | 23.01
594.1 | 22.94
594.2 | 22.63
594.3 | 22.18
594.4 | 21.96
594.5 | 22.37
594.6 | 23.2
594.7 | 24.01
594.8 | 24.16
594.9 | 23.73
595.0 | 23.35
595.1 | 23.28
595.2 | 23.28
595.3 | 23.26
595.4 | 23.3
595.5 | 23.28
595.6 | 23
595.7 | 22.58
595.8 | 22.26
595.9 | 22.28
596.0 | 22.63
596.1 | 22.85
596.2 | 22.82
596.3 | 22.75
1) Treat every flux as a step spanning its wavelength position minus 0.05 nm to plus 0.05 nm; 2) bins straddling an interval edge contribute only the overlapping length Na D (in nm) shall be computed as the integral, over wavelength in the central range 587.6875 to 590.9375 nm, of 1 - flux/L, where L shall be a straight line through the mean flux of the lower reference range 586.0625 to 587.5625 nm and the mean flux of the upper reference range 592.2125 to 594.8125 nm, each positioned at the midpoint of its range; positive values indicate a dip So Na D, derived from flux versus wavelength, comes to 0.48 nm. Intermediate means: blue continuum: 21.7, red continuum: 22.7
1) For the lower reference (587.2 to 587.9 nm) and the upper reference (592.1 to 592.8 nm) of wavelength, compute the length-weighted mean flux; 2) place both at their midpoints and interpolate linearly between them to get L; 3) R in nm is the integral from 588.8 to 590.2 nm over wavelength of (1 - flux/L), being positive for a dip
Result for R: 0.43 nm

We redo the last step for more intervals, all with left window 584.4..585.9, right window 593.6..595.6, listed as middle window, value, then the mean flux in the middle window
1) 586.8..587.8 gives 0.016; 22.1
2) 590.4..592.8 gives 0.032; 22.5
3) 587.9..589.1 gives 0.223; 18.4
